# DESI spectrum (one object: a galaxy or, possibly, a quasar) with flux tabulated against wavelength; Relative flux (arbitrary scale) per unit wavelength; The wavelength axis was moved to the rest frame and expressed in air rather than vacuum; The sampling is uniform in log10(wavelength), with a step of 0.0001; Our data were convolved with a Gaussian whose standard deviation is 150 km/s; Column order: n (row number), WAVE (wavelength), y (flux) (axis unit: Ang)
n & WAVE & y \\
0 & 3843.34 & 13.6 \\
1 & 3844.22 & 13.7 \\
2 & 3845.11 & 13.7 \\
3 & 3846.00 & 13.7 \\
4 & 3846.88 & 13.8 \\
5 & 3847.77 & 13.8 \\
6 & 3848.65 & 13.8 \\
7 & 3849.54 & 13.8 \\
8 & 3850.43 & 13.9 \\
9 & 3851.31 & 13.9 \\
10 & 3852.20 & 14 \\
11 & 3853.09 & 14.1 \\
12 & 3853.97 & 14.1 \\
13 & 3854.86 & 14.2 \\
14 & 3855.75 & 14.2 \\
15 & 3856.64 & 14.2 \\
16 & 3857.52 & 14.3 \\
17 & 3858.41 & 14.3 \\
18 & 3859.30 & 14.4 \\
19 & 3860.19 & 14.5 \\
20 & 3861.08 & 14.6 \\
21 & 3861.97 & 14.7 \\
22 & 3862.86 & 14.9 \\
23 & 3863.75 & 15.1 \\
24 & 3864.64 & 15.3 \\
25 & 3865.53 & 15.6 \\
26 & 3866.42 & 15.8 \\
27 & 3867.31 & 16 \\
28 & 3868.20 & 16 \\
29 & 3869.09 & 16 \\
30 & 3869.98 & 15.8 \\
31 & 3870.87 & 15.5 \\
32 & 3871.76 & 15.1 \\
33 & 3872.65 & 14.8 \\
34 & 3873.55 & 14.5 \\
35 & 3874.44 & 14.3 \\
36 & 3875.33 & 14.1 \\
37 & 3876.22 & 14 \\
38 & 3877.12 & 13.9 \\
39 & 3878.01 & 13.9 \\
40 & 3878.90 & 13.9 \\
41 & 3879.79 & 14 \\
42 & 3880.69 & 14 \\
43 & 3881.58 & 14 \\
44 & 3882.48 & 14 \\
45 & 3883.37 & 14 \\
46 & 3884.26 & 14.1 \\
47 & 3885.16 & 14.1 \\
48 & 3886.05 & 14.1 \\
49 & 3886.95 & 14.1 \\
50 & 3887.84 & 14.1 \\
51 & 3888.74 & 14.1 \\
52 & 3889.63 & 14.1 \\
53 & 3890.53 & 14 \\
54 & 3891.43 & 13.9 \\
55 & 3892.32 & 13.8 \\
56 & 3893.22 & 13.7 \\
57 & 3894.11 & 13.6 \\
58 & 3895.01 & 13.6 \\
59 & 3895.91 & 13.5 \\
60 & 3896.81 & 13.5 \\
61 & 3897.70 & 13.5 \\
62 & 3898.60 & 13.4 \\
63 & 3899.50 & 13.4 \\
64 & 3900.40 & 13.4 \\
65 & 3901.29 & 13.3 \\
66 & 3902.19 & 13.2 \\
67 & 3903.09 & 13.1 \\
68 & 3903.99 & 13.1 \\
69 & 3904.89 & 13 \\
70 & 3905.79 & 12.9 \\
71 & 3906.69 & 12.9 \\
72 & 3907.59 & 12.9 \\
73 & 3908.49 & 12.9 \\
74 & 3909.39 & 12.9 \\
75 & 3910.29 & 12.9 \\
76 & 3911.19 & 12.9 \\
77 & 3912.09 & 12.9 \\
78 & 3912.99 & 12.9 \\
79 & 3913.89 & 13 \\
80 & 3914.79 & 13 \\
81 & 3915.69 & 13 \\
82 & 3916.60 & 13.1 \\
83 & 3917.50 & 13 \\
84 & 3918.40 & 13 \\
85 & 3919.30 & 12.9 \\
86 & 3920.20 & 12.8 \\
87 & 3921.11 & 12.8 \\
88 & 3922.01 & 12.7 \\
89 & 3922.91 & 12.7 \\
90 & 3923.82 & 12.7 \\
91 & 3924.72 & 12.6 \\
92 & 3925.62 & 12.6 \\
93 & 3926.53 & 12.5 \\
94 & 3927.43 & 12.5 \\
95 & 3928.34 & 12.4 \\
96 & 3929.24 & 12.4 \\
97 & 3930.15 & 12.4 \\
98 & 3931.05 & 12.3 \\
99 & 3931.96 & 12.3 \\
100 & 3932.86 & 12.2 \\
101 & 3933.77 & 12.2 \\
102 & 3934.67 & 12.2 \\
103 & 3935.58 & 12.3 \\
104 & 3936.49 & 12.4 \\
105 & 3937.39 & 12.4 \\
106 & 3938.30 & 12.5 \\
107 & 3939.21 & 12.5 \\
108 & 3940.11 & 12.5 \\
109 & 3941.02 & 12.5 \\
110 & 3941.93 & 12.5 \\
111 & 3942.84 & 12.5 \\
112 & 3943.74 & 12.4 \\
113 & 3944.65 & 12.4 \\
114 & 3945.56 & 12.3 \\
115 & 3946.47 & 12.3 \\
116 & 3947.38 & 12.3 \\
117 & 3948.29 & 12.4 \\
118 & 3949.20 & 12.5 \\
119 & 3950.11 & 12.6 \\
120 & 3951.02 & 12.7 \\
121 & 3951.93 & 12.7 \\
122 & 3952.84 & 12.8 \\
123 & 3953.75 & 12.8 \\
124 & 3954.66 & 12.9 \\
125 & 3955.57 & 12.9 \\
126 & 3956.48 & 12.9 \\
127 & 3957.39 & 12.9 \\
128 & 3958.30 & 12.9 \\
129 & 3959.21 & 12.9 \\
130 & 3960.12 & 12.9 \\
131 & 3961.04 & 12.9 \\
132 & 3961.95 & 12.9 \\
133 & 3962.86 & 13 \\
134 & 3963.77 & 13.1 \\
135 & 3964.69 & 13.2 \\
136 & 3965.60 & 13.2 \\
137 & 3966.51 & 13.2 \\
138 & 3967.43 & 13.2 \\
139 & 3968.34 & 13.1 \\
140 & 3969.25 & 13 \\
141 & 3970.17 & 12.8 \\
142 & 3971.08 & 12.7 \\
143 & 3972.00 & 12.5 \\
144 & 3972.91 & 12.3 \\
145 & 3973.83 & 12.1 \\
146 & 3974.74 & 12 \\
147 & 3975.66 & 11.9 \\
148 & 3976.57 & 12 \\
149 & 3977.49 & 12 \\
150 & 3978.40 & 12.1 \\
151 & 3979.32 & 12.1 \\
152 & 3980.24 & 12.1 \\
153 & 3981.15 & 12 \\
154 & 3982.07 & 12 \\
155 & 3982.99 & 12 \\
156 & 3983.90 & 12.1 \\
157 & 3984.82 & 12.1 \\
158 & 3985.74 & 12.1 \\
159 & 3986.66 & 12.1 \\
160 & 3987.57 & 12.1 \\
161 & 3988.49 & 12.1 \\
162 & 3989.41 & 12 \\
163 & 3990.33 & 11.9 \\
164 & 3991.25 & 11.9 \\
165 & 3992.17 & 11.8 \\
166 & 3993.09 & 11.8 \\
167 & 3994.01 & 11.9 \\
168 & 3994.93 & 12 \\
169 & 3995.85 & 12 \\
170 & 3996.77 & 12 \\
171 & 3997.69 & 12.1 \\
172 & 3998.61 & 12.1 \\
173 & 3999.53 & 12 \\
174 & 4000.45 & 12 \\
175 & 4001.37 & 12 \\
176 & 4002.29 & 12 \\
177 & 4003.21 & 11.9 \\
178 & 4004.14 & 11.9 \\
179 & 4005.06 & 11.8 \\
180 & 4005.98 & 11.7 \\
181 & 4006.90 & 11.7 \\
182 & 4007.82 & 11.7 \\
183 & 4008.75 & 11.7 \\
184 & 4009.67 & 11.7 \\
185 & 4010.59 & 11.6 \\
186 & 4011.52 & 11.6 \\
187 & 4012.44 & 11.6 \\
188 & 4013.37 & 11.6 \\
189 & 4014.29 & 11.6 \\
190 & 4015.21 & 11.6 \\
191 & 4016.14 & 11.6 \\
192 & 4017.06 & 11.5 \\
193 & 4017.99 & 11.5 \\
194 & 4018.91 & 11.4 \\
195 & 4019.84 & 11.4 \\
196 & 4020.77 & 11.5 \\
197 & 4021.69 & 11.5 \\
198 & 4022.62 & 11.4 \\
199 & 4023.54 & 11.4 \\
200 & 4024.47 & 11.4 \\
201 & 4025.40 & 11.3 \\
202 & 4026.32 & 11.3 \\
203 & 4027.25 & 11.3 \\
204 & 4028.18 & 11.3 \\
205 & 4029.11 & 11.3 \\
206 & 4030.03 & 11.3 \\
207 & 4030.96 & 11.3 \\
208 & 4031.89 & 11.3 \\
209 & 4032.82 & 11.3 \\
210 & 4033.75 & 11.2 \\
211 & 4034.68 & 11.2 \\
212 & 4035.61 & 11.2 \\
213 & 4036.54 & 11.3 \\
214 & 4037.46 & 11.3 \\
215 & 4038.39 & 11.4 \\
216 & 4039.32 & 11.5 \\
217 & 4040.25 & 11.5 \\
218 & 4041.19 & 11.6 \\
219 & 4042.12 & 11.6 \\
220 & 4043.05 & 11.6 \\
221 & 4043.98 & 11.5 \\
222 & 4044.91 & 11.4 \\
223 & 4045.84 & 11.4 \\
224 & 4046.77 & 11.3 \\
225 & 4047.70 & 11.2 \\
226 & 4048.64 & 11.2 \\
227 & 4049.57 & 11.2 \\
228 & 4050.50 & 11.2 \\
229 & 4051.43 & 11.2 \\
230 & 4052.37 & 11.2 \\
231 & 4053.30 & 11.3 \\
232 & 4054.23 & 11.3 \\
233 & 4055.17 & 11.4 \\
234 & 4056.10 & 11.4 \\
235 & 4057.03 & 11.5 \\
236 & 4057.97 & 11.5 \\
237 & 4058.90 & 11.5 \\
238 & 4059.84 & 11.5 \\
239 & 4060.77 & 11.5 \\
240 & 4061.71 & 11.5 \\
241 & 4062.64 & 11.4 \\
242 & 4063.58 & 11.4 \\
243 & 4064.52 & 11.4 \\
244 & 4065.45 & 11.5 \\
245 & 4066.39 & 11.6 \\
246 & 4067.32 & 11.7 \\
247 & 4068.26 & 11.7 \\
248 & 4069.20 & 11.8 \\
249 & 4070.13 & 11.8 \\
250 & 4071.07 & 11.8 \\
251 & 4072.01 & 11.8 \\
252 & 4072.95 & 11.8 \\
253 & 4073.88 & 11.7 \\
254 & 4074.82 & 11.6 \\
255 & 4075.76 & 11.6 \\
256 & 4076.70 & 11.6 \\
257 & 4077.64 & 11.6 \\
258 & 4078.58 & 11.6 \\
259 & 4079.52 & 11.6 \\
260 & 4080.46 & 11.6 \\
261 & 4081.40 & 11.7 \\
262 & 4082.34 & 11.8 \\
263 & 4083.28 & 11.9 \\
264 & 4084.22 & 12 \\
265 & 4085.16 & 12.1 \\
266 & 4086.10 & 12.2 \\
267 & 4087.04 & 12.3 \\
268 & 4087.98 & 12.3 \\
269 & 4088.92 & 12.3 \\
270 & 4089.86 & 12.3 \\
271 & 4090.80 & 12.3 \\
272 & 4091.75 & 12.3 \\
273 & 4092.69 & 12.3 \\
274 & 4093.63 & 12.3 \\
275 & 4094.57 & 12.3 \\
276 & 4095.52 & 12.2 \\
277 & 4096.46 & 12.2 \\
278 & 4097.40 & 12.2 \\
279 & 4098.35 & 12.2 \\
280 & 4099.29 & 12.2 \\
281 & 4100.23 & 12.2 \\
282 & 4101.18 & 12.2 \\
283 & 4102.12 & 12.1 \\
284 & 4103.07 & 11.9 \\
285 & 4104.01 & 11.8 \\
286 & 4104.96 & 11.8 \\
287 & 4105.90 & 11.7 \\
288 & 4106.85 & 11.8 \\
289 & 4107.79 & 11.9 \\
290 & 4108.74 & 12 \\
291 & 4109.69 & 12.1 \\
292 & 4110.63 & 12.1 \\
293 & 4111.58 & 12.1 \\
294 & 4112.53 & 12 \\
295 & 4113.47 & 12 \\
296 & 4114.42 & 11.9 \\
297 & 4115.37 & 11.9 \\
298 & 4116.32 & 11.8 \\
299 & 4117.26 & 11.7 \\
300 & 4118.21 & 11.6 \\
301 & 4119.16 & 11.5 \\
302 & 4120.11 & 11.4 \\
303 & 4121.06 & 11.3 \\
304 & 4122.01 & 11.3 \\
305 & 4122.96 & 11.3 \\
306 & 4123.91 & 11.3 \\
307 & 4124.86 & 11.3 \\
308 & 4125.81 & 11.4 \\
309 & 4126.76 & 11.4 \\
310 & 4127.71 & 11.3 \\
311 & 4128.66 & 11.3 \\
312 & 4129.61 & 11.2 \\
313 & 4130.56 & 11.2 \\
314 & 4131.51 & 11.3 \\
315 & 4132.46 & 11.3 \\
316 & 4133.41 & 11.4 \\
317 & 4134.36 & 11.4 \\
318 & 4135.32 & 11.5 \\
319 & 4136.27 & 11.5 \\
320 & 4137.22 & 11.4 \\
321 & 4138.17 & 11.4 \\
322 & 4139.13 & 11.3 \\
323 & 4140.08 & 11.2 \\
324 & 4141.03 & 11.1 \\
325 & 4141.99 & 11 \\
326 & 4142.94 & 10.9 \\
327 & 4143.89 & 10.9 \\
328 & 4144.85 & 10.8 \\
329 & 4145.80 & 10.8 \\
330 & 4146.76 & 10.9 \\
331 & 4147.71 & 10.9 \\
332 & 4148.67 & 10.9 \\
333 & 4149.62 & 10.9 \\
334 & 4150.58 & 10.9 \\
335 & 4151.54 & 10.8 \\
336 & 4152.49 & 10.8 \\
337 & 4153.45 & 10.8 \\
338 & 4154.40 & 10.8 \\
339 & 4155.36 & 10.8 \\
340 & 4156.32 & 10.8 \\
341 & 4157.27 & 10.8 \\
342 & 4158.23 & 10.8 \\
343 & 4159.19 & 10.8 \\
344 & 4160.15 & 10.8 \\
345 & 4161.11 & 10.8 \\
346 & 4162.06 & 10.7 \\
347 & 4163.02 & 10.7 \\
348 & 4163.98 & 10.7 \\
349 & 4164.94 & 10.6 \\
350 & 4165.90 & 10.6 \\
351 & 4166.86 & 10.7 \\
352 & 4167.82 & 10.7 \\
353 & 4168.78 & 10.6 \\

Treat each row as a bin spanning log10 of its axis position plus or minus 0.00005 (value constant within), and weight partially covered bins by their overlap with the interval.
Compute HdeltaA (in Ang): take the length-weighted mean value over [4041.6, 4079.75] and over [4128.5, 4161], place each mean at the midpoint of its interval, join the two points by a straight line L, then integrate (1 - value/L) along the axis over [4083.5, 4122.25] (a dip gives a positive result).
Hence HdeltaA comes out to -2.5 Ang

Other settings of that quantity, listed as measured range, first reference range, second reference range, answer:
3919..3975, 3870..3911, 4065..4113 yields 2.6 Ang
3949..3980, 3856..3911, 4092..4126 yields 1.4 Ang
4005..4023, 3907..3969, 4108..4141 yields 1.0 Ang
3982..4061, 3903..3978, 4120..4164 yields 2.9 Ang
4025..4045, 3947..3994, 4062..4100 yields 1.3 Ang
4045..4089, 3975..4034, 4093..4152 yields 0.1 Ang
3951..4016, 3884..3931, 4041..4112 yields 1.5 Ang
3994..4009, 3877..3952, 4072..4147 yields 0.6 Ang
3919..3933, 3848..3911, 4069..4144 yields 1.1 Ang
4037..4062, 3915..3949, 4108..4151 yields 0.9 Ang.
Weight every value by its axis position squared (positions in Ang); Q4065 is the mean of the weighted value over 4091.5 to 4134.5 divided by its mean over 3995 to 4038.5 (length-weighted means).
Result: 1.1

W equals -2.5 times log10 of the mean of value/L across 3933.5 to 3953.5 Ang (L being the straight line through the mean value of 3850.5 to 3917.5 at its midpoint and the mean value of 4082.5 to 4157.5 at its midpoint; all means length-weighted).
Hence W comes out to 0.08 mag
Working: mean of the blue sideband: 14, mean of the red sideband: 11.6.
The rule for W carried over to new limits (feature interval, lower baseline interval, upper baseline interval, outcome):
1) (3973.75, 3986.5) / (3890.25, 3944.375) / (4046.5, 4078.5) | 0.02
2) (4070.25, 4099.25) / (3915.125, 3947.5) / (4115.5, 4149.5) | -0.04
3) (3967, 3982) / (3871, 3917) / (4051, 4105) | 0.04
